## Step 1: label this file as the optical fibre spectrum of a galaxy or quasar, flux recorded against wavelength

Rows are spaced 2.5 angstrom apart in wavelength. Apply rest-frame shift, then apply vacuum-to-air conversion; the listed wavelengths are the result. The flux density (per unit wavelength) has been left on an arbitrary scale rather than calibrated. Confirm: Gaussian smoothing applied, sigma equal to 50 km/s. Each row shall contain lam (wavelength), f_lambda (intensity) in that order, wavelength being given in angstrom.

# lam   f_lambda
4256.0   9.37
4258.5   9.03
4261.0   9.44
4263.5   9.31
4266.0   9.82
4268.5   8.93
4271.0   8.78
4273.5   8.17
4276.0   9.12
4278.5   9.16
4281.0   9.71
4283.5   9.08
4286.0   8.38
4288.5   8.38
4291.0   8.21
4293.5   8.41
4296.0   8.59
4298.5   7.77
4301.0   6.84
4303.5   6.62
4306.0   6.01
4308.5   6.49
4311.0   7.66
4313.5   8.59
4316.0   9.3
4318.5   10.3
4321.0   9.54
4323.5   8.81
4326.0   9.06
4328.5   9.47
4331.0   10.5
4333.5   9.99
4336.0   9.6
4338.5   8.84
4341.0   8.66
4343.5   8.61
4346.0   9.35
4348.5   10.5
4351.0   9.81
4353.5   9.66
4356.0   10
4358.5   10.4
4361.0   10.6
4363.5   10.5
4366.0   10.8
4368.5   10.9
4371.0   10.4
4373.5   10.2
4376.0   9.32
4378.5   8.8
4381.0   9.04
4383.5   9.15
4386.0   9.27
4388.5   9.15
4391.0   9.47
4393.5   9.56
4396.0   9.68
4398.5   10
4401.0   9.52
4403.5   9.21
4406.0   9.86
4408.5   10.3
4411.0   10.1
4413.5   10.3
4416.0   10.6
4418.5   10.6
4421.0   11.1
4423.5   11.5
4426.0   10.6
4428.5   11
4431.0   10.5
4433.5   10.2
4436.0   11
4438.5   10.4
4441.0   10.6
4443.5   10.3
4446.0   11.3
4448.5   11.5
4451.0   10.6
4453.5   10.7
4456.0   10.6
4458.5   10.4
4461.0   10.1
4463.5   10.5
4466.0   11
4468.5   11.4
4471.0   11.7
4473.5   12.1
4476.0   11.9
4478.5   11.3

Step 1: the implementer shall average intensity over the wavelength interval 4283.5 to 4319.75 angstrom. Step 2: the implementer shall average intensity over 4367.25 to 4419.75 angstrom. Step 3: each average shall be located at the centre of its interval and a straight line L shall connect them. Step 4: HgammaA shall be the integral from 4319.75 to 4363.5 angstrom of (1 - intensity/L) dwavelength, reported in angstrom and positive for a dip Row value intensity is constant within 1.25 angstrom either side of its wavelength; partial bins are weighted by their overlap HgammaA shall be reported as -4.3 angstrom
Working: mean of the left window 8.01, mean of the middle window 9.64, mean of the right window 9.78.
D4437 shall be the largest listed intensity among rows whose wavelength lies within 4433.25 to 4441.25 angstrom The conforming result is 11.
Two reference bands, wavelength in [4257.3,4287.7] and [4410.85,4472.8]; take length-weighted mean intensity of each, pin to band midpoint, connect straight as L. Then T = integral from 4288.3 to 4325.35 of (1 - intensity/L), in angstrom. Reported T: 5.1 angstrom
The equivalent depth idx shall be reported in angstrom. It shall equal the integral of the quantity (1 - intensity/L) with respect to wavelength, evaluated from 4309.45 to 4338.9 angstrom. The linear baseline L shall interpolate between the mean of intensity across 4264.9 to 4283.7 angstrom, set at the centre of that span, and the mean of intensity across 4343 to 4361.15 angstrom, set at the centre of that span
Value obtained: 0.94 angstrom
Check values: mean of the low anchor 9.09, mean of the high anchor 9.87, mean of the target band 9.29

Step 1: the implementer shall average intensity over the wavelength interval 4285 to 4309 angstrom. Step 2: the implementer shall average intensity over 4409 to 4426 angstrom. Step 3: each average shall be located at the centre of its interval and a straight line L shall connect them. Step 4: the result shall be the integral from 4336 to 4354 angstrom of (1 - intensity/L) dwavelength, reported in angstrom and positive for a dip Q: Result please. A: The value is -1.1 angstrom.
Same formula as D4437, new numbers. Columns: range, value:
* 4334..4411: 10.9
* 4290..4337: 10.5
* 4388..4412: 10.3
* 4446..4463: 11.5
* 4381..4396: 9.68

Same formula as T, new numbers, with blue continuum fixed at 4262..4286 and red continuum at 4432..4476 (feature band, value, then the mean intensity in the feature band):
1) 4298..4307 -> 2.51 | 6.75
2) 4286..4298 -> 1.18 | 8.36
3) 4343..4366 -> -0.32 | 10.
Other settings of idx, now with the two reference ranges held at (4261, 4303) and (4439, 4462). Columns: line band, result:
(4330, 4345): -0.1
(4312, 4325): -0.3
